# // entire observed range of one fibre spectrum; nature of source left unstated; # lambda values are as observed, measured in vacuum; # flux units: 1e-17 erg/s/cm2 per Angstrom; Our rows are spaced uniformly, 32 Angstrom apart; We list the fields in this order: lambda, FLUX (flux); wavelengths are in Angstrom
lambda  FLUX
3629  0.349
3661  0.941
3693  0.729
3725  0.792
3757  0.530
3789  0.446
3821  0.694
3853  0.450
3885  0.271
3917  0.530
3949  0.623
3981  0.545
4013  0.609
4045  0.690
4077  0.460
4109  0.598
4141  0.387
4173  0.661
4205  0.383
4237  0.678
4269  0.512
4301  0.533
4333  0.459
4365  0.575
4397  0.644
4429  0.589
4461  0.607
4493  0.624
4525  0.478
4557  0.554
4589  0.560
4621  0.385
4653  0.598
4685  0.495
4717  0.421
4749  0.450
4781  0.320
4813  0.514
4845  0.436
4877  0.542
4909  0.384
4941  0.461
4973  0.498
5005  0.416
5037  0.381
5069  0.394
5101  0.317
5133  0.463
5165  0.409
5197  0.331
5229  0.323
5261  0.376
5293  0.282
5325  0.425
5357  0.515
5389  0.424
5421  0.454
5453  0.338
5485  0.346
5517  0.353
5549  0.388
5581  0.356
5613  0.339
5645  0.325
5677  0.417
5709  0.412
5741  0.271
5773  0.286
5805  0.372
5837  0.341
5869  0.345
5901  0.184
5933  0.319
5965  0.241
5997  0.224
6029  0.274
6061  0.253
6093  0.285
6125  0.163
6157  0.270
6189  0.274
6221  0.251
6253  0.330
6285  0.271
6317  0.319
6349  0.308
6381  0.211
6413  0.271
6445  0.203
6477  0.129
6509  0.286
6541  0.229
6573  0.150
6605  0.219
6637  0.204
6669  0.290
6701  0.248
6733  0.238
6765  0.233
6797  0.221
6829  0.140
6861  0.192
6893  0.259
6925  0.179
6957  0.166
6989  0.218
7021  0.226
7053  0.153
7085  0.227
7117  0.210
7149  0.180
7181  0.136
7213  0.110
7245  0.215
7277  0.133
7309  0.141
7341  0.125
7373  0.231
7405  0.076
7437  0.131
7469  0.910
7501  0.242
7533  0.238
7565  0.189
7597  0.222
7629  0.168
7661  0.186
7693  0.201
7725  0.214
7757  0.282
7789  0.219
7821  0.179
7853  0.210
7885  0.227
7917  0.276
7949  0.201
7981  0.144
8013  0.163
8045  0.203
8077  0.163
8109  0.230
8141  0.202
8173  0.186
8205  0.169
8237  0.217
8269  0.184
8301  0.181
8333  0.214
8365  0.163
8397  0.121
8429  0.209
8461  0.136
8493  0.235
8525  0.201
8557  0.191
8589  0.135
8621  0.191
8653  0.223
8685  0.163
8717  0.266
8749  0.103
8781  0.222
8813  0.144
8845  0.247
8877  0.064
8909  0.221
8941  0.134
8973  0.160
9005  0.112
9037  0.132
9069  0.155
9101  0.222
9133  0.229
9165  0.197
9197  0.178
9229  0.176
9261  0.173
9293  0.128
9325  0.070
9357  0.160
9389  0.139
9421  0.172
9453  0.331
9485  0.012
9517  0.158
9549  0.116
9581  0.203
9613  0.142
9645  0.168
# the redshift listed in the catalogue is 1.005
